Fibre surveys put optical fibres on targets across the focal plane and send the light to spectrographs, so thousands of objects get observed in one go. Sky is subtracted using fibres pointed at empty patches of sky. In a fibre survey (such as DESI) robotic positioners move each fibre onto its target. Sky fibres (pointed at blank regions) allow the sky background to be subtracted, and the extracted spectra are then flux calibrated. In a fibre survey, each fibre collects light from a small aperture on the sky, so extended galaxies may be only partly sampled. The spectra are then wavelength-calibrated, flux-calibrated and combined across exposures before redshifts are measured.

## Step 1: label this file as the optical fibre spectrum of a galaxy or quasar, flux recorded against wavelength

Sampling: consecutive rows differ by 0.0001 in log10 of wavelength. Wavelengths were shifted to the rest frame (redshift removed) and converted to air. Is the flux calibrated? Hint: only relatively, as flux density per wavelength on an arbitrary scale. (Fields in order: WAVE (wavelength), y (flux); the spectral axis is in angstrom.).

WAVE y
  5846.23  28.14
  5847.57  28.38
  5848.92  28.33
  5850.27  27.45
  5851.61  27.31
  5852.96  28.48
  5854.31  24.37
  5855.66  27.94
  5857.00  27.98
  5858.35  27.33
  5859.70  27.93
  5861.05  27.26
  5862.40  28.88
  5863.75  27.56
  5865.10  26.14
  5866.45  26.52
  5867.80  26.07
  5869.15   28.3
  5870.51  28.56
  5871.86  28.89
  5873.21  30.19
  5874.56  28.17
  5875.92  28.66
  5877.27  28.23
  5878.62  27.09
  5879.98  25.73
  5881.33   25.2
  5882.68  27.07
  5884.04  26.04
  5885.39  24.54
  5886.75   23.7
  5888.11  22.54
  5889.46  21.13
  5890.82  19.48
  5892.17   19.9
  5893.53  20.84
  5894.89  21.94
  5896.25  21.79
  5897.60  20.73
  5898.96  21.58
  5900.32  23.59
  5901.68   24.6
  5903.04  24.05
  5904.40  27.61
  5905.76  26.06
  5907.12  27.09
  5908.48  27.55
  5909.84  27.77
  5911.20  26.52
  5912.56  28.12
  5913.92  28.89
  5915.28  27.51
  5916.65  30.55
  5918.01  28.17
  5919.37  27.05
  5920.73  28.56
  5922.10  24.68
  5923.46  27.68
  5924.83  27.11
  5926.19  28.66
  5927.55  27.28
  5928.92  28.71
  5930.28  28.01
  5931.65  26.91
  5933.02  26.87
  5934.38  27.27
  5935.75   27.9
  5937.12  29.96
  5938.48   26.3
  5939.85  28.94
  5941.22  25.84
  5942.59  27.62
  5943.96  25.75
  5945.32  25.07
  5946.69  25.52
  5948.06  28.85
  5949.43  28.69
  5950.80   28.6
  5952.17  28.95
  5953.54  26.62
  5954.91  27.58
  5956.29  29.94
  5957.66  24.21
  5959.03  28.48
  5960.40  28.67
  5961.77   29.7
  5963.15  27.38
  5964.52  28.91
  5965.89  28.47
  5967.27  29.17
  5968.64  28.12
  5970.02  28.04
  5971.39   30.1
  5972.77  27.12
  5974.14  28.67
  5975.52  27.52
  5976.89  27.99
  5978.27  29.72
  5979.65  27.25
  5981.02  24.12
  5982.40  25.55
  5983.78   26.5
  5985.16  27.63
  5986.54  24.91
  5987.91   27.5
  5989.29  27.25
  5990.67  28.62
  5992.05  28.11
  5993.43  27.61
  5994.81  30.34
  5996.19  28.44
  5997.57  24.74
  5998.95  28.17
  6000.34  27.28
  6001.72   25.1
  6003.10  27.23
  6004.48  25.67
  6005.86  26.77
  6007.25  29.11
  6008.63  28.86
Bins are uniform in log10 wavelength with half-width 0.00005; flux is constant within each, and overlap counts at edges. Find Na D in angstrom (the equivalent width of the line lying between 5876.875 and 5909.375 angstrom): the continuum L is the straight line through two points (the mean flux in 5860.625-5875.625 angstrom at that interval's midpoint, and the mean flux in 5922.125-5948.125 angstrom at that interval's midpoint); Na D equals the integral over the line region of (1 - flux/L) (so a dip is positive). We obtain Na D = 4.2 angstrom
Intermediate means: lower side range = 27.9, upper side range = 27.3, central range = 24.1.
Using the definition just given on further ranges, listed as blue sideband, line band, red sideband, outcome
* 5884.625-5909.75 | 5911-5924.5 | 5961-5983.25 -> -1.7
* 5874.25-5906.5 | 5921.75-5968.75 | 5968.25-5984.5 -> -2.5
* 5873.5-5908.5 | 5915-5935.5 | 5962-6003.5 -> -1.7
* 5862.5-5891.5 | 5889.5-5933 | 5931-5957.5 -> 1.9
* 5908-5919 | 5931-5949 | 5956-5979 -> 0.7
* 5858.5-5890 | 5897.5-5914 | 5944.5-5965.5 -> 0.9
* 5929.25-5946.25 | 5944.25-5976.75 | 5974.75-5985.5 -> -1.1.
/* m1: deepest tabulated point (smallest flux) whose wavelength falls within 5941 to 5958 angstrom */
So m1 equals 24.21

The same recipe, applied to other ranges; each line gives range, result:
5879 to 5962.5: 19.48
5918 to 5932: 24.68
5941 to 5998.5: 24.12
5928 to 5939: 26.3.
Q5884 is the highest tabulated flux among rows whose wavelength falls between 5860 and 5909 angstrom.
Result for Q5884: 30.19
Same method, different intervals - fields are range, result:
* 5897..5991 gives 30.55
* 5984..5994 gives 28.62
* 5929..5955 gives 29.96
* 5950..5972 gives 30.1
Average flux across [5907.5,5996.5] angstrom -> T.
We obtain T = 27.7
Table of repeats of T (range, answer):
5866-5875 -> 28.1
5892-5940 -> 26.3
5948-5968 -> 28.3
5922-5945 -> 27.4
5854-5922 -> 26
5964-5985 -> 27.8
